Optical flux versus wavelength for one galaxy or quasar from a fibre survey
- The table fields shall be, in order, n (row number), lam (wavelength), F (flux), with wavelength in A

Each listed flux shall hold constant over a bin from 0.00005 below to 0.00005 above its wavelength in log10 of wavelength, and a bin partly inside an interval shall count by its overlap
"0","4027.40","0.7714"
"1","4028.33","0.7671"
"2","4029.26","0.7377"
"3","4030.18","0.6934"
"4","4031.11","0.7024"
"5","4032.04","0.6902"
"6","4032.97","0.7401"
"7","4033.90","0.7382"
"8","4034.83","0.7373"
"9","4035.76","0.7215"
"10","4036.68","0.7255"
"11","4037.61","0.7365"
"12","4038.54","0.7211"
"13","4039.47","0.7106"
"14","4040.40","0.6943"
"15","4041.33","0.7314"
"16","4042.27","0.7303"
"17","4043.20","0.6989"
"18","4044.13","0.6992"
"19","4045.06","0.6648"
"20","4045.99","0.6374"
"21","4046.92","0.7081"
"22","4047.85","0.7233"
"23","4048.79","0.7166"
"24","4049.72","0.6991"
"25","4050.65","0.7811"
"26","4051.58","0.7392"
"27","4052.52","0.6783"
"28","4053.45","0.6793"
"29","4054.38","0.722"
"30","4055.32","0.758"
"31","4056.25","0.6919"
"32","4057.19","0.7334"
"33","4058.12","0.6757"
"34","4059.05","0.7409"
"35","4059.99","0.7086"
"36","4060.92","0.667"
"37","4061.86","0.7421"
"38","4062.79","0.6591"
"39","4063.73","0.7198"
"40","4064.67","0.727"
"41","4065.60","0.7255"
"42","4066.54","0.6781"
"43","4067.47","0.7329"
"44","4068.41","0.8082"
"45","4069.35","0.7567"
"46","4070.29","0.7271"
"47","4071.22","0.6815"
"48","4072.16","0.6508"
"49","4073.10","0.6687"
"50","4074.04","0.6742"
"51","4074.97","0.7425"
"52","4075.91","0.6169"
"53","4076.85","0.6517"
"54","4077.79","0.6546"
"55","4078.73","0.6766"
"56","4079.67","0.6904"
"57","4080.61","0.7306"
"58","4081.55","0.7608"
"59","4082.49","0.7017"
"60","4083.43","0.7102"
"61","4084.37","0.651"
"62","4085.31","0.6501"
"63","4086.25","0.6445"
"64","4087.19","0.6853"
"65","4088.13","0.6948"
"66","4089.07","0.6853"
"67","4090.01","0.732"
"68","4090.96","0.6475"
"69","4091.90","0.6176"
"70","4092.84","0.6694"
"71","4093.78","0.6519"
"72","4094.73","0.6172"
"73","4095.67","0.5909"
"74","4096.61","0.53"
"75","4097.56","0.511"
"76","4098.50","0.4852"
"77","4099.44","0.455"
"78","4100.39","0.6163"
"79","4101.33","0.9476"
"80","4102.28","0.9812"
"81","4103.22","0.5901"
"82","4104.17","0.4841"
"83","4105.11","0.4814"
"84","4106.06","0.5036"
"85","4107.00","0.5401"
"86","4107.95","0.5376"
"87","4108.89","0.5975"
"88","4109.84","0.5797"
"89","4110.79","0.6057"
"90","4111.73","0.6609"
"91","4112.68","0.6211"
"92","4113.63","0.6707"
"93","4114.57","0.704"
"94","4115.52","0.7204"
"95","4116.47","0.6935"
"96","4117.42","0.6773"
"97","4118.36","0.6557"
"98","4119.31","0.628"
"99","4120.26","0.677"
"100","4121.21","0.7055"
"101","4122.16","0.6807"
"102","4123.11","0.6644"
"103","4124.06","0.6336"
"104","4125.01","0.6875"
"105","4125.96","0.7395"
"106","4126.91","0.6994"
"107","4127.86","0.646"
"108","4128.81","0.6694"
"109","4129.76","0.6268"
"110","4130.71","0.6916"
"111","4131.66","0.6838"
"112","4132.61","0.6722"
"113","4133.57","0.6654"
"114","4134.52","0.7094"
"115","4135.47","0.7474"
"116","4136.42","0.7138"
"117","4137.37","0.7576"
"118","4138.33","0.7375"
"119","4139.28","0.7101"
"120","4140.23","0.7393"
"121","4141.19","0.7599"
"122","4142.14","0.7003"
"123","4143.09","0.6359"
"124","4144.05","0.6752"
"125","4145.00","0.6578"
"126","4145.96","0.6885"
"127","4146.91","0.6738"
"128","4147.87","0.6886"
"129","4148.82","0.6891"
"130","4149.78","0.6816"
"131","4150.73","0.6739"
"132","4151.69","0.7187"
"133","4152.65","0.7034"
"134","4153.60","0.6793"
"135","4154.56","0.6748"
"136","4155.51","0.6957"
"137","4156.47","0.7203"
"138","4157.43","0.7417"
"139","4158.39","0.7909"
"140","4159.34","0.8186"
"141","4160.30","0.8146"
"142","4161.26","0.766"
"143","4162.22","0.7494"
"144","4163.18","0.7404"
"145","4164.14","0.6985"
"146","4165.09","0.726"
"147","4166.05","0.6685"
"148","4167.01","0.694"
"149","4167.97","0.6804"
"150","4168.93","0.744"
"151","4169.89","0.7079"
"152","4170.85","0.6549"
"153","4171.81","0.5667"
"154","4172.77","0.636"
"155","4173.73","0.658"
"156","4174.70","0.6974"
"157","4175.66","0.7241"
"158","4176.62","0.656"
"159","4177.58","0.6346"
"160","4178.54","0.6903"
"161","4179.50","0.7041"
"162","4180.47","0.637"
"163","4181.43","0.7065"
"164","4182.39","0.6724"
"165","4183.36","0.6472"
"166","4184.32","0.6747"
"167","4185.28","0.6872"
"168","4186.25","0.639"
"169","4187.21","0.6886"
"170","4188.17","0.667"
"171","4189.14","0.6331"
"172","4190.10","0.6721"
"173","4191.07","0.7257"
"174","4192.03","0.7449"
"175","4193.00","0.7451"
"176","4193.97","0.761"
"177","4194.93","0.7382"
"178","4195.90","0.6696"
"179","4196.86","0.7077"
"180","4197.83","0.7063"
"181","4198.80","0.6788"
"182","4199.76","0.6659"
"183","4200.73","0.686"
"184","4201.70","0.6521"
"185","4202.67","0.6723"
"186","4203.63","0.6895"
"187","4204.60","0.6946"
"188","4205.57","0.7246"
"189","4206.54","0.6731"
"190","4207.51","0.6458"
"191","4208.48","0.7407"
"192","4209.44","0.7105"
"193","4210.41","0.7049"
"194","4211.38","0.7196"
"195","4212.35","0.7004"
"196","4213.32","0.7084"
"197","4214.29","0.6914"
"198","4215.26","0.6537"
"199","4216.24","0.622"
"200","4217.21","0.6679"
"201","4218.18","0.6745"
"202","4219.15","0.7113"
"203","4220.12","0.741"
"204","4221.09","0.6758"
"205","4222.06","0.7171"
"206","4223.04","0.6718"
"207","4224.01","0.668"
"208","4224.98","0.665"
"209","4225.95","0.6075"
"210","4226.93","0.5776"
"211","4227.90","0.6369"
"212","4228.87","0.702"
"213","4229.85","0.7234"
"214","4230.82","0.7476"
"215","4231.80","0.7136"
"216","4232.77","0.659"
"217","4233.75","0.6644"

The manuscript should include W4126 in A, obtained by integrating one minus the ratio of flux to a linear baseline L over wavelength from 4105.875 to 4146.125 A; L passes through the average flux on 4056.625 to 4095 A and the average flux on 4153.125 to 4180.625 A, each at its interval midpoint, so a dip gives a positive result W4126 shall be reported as 1.61 A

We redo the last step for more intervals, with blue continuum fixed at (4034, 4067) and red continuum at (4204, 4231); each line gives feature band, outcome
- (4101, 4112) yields 1.3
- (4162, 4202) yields 0.2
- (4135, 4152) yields -0.2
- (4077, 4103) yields 1.5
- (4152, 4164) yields -0.8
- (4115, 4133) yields 0.6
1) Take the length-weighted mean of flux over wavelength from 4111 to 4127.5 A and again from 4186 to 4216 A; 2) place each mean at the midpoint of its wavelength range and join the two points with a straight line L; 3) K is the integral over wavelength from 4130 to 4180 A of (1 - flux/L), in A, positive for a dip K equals -1.3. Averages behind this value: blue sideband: 0.676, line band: 0.702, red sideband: 0.694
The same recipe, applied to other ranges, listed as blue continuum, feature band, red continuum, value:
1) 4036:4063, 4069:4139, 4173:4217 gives 4.0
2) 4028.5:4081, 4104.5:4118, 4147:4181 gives 1.8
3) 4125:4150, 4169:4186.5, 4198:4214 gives 0.6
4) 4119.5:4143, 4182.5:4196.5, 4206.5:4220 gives 0.0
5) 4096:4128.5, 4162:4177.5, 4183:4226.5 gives -0.4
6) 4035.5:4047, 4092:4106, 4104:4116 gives 0.0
